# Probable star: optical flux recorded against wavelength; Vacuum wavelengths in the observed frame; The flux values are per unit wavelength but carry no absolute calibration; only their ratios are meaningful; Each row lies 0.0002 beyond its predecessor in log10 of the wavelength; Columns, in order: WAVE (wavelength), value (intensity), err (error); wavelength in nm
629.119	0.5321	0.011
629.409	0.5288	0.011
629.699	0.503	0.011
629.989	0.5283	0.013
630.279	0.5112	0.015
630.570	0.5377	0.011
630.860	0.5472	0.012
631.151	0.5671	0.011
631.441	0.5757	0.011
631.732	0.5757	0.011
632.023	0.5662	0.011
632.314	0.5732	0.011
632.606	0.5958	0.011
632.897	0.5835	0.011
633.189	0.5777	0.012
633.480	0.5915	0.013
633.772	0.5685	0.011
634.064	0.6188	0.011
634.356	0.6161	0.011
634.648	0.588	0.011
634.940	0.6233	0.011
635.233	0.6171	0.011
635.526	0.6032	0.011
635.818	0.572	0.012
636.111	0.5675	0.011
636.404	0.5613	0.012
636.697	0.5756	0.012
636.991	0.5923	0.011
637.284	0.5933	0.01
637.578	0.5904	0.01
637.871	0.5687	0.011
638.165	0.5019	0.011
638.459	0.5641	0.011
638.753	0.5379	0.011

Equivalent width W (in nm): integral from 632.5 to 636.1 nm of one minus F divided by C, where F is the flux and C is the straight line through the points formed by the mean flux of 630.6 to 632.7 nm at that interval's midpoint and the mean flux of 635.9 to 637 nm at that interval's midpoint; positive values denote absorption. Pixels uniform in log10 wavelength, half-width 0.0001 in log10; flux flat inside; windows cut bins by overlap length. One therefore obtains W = -0.157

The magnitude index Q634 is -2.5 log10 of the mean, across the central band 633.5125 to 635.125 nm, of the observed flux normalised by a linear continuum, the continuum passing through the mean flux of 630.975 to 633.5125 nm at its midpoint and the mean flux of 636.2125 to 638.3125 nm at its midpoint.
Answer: -0.052 mag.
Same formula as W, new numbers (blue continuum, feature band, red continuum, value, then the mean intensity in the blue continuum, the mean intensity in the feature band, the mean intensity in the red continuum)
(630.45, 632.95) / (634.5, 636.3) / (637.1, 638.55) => -0.09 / 0.569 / 0.594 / 0.565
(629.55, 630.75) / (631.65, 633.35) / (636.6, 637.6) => -0.11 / 0.521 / 0.579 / 0.588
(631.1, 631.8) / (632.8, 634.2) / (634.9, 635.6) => 0.02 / 0.574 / 0.588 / 0.614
